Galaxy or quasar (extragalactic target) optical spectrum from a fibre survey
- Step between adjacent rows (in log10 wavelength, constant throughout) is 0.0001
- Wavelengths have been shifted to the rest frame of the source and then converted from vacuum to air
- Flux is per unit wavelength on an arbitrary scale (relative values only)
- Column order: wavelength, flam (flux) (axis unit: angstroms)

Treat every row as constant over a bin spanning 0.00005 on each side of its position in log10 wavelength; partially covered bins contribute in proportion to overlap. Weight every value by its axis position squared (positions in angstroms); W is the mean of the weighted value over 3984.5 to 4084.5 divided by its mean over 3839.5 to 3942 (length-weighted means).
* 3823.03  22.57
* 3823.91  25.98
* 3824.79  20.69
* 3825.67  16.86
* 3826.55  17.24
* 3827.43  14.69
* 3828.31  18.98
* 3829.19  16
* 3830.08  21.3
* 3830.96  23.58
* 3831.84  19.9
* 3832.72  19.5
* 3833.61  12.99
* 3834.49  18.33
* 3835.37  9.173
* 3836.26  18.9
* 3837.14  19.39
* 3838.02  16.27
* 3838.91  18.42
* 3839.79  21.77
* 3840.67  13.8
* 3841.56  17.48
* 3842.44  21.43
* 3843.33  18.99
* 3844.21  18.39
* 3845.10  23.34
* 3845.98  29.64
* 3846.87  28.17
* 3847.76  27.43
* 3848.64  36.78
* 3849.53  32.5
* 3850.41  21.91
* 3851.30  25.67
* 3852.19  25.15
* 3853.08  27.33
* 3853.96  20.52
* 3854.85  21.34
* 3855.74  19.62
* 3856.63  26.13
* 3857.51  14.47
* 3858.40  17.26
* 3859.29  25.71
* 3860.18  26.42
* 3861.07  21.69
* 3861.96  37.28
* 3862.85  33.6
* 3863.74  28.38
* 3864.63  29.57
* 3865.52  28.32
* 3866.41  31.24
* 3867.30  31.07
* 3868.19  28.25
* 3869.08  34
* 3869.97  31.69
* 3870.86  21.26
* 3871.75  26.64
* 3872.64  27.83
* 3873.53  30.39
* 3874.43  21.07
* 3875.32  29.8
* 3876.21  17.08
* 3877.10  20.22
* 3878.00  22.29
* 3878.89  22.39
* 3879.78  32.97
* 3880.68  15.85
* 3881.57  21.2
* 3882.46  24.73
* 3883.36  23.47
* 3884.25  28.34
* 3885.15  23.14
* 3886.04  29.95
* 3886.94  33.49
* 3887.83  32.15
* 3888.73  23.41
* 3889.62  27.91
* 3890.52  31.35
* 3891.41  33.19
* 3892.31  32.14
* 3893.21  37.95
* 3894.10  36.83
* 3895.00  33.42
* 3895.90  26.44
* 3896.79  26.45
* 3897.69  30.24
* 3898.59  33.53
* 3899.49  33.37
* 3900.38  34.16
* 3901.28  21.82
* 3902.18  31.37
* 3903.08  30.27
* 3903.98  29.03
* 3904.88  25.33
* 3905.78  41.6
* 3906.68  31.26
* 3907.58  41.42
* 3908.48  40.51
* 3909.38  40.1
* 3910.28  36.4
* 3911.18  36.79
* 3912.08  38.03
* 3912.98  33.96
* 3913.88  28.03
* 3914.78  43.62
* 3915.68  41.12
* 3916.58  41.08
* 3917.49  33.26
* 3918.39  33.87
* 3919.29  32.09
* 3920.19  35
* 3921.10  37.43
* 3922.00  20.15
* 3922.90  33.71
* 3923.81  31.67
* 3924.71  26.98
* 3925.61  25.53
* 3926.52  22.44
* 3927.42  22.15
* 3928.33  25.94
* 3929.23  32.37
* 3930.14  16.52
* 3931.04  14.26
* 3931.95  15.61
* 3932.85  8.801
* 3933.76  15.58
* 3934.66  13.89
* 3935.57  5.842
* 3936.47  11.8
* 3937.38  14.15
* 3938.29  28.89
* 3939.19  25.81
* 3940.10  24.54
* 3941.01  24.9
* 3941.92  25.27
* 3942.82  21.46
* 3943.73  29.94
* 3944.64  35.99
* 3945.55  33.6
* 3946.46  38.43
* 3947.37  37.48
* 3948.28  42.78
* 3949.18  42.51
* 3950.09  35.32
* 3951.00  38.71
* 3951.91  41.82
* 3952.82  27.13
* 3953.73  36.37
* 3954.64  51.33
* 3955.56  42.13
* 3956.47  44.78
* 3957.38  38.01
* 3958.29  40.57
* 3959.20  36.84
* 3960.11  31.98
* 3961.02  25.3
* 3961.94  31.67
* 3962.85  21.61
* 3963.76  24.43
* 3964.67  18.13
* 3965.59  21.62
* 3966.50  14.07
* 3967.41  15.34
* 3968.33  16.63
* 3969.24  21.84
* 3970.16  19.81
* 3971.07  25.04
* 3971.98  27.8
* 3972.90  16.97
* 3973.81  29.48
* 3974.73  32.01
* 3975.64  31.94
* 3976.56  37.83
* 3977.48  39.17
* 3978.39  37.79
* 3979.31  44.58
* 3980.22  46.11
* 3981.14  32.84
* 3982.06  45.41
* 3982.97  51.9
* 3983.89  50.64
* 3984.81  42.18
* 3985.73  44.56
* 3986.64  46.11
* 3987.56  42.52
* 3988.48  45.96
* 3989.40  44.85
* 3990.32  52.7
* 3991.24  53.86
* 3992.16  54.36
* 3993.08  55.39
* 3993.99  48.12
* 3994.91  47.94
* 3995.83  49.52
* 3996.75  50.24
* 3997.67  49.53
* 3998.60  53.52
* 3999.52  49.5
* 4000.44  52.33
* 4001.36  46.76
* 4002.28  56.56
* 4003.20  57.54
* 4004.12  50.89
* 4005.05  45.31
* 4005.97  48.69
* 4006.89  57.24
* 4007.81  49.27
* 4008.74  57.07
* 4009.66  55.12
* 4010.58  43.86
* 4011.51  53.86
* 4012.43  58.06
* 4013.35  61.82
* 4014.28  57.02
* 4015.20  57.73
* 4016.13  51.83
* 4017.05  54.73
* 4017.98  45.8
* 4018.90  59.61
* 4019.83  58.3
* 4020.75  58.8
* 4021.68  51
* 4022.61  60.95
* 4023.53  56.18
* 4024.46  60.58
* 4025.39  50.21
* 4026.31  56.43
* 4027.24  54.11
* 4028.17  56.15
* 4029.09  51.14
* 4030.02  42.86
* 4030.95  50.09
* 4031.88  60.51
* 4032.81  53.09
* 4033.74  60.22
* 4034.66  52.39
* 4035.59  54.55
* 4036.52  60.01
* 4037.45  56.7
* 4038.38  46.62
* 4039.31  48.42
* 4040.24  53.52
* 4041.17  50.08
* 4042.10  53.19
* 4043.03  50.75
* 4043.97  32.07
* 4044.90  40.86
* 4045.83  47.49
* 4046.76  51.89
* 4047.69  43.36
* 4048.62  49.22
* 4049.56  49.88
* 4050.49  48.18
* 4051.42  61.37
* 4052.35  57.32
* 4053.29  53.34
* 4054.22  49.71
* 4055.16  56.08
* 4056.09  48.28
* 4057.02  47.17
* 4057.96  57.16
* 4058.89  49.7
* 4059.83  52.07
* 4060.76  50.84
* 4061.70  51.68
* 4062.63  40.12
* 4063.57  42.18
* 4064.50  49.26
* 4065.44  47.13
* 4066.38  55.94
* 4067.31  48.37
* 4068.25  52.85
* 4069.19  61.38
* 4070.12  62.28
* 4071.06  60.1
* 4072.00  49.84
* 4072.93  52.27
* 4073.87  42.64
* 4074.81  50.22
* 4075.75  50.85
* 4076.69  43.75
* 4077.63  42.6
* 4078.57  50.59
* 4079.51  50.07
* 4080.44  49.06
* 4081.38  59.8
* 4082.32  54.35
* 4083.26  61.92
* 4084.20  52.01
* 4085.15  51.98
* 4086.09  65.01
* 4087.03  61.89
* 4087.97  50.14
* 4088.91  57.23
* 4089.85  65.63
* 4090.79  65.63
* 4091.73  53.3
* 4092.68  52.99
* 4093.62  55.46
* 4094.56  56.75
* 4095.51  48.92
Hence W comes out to 2.04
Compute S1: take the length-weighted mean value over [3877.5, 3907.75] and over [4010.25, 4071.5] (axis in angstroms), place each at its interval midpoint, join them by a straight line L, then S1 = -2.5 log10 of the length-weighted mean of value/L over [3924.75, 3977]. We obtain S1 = 0.38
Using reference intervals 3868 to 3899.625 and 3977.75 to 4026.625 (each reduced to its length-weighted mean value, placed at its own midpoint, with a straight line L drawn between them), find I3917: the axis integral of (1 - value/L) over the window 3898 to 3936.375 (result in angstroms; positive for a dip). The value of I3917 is 5.2 angstroms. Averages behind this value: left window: 27.8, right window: 51.2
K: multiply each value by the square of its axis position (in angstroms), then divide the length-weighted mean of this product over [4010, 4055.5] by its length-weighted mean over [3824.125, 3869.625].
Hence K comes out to 2.5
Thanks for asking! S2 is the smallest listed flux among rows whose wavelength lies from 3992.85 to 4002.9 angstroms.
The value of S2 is 46.76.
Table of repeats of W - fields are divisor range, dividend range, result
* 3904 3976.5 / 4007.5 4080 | 1.87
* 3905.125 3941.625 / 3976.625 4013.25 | 1.81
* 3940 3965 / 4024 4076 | 1.60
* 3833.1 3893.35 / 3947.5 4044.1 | 1.93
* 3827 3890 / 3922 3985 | 1.29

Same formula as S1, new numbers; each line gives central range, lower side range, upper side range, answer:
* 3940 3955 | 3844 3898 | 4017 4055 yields 0.124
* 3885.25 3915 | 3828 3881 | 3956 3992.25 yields -0.171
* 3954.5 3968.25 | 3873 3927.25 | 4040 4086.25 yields 0.270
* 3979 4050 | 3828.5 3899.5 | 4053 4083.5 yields -0.158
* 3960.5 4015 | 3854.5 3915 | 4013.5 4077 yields 0.064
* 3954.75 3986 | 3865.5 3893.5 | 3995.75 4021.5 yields 0.369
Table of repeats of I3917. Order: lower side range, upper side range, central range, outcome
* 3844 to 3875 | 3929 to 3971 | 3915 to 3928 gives -2.1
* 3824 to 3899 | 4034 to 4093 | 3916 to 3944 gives 7.9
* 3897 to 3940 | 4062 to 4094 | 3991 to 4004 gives -3.5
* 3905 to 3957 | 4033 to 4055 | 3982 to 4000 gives -3.3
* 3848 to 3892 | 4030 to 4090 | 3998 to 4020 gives -4.0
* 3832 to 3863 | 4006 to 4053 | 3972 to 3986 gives 1.9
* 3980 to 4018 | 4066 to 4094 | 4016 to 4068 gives 0.7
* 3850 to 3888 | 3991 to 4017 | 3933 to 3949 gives 6.0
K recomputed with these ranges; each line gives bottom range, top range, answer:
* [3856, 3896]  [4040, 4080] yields 2.01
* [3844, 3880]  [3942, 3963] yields 1.43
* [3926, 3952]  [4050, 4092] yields 2.21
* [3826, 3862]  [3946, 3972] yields 1.55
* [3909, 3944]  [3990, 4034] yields 2.08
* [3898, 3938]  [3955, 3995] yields 1.30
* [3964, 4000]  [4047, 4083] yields 1.38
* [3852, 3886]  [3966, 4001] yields 1.67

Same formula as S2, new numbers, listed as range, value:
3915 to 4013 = 5.842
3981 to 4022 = 32.84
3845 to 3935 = 8.801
